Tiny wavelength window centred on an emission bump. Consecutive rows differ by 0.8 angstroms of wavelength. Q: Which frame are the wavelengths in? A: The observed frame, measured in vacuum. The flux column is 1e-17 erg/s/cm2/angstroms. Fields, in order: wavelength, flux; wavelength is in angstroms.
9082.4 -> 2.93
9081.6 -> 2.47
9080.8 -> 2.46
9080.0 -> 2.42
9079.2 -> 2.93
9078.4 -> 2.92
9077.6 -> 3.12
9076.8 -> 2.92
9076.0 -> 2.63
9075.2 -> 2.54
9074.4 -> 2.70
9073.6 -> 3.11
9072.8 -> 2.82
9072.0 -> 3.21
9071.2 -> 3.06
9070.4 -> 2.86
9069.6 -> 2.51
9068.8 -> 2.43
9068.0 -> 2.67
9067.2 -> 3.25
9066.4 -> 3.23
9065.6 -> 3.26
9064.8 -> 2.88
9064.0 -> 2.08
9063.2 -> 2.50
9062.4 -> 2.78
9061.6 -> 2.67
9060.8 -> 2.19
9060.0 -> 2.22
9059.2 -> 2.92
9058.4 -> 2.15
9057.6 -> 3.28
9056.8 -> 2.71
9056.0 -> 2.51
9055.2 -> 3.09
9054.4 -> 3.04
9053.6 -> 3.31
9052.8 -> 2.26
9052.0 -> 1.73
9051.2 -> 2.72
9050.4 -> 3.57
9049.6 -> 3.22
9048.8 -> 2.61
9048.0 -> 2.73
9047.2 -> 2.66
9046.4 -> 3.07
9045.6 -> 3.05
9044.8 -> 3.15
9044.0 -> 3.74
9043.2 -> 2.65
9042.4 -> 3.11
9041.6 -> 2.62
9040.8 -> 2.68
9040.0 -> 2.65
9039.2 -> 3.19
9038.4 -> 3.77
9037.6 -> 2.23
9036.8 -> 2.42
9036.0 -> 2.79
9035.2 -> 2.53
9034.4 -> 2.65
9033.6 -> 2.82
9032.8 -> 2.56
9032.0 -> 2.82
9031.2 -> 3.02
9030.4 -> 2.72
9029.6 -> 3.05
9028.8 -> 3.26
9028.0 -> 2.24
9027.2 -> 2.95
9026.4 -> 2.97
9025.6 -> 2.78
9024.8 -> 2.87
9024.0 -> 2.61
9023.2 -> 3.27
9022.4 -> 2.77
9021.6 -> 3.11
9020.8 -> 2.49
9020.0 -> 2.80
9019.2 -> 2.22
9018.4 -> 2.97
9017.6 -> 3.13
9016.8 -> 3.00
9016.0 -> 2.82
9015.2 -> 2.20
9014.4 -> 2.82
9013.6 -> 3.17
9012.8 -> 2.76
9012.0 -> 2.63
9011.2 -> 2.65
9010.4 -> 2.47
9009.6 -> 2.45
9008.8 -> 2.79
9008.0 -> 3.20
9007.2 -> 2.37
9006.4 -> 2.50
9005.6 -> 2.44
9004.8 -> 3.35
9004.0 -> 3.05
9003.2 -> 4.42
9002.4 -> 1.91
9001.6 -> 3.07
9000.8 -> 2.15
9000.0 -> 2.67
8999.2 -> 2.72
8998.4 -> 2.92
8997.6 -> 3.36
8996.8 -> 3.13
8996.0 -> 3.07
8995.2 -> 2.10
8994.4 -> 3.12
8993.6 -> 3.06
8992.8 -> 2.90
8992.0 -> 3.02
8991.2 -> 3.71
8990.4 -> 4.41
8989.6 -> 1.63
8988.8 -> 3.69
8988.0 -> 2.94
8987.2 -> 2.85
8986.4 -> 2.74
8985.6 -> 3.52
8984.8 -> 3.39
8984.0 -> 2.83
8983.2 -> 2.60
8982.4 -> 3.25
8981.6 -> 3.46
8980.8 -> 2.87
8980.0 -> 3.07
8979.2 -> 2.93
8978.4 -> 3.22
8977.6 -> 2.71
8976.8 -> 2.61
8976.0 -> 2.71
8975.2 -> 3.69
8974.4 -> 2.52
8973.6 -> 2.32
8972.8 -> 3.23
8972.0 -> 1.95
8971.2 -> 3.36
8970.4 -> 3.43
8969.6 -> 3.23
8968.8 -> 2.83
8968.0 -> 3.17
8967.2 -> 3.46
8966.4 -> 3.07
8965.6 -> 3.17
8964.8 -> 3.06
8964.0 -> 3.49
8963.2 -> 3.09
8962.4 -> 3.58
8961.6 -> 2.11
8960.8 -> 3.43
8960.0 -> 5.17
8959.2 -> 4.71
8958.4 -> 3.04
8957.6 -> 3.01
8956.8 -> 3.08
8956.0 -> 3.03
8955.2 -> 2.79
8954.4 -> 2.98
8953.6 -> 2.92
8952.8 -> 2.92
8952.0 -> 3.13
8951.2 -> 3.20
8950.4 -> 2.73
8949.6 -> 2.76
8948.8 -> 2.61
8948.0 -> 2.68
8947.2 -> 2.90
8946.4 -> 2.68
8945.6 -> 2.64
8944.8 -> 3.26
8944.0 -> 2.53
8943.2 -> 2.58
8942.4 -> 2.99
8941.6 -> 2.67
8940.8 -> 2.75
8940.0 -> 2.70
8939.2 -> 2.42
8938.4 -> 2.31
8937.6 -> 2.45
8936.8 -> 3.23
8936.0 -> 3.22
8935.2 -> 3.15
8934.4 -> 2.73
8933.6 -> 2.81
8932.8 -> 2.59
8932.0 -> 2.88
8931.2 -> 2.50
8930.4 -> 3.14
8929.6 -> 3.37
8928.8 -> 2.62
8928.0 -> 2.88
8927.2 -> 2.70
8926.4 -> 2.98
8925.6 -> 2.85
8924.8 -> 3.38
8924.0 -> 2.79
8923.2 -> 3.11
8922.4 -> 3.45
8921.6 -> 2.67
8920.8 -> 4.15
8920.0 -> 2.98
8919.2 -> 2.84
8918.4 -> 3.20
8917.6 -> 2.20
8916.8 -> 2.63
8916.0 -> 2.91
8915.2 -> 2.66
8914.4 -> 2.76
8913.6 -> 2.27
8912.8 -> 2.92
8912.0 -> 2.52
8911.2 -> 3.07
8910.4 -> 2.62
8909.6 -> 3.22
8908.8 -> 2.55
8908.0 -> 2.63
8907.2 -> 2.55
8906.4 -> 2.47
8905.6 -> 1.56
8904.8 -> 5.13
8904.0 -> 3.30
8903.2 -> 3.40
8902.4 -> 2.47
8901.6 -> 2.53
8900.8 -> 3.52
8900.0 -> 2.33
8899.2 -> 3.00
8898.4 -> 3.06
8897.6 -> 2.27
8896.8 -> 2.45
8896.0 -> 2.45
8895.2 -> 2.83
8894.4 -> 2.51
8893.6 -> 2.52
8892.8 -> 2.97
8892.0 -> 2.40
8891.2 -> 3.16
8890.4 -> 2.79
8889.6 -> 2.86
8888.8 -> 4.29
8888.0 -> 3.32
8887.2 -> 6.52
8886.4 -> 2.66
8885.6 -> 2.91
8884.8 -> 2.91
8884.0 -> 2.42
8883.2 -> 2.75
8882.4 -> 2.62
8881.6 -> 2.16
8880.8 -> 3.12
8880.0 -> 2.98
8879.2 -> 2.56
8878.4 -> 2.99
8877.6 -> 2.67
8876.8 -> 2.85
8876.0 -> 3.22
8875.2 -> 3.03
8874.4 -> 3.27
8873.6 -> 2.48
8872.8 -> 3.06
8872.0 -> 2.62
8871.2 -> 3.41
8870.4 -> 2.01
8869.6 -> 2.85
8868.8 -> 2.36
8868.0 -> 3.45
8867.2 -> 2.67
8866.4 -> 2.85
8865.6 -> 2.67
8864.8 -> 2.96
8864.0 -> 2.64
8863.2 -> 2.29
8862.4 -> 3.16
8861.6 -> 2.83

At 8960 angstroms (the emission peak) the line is [S II]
